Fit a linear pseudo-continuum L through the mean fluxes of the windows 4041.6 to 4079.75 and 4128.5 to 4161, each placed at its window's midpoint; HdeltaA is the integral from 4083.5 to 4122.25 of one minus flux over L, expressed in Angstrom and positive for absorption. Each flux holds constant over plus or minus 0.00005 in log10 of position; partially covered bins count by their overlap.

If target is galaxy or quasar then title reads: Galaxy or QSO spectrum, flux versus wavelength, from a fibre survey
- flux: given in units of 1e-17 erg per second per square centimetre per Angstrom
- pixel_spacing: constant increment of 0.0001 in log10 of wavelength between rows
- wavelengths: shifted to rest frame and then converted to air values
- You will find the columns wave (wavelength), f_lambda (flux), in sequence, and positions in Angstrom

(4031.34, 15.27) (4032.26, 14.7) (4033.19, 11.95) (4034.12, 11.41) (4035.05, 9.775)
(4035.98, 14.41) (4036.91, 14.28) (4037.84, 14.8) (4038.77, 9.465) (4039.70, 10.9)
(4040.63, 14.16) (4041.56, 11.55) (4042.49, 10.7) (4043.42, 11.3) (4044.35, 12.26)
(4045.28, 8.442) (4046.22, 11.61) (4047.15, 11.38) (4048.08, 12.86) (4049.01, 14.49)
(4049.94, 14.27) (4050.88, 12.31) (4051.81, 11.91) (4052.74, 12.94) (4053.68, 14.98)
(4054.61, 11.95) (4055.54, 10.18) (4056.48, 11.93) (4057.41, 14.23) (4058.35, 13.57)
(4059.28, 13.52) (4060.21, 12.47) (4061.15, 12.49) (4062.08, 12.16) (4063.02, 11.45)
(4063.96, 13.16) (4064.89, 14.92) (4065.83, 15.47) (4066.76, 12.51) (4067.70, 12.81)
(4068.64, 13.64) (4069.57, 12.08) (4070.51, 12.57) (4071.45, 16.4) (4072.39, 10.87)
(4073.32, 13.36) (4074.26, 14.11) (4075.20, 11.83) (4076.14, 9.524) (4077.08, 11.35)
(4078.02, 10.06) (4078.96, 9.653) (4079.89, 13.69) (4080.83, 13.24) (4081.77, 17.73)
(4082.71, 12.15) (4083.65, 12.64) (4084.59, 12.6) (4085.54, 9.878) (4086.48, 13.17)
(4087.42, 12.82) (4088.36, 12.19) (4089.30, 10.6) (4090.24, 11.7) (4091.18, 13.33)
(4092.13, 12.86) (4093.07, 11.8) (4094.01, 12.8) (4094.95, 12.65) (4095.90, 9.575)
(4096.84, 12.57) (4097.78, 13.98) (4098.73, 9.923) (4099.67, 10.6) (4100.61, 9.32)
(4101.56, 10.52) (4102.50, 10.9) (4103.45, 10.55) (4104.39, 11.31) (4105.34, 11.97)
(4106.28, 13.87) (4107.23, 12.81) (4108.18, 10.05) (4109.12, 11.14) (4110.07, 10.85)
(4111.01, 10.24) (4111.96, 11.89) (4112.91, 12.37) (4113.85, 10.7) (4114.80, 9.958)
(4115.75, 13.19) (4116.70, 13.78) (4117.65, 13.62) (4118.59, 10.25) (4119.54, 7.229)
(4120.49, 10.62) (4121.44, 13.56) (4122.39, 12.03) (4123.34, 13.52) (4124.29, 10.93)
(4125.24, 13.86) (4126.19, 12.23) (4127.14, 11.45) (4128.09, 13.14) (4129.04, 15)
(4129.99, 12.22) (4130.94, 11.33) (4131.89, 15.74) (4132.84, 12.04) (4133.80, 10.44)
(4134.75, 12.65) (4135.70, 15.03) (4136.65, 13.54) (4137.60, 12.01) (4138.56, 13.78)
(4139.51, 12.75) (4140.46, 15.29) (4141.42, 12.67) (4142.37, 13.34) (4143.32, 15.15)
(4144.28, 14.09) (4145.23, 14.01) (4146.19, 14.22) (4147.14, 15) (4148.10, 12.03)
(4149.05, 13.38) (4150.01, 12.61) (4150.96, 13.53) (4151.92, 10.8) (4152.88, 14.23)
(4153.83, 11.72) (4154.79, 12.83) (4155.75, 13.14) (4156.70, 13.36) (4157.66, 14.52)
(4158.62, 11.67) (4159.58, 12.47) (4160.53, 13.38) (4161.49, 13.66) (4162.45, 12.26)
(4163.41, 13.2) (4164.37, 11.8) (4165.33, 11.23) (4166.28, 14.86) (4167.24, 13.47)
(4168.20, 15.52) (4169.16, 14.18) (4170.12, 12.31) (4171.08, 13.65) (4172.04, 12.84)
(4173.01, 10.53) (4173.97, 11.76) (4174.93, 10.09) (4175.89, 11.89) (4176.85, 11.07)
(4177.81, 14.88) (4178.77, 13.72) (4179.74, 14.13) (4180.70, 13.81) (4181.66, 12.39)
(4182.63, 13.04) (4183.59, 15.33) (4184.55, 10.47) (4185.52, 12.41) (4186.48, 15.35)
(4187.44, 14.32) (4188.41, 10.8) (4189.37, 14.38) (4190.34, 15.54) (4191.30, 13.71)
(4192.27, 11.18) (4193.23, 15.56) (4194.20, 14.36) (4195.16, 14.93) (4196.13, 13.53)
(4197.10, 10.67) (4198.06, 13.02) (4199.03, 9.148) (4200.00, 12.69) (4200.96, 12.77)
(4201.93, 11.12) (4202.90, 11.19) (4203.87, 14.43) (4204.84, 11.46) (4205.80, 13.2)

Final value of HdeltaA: 3.7 Angstrom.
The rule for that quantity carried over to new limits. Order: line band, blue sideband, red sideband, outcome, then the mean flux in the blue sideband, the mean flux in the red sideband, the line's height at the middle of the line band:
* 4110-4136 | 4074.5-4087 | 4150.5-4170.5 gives 1.02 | 12.2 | 13.1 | 12.6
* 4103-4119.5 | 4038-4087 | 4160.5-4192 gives 1.53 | 12.5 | 13.1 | 12.7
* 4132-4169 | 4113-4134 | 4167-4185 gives -2.07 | 12.2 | 12.9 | 12.5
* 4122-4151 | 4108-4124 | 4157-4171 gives -2.30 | 11.5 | 13.2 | 12.2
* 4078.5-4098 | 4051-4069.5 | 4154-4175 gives 0.73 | 12.9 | 12.9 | 12.9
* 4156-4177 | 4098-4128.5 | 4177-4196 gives 0.51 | 11.5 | 13.7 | 13.1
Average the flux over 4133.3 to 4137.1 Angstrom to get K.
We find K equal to 12.9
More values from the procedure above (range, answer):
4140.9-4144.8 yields 13.8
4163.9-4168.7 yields 13.4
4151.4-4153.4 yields 12.5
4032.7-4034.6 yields 11.7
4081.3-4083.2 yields 14.9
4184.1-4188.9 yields 12.7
